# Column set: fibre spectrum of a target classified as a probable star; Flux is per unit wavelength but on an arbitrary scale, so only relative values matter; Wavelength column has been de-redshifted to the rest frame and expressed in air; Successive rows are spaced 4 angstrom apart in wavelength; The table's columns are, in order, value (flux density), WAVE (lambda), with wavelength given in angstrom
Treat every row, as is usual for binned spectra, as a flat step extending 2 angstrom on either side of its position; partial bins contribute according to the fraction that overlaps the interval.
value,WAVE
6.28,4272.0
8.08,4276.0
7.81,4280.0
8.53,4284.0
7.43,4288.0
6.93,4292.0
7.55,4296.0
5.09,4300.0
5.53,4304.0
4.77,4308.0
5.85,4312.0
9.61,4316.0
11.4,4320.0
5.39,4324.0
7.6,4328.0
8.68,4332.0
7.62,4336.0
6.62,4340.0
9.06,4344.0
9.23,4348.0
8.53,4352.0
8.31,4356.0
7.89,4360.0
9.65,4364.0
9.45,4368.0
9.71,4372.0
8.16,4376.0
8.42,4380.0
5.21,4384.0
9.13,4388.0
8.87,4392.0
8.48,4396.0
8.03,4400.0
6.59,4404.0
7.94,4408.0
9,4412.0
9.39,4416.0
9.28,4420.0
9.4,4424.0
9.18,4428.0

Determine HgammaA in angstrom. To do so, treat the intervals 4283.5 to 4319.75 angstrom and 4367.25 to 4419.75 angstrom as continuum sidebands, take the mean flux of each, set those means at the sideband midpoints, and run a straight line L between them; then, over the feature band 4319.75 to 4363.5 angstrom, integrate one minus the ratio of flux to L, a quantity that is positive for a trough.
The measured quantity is -3.30 angstrom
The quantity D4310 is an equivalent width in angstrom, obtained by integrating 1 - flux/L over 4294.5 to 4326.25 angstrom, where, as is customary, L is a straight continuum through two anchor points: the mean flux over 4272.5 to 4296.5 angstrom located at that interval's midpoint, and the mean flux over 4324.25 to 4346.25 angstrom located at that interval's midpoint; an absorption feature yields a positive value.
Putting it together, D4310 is 3.3 angstrom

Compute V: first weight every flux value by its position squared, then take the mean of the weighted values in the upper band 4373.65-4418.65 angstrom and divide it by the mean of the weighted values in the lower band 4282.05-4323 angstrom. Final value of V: 1.18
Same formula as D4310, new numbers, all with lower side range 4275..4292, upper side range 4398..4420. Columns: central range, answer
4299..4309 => 3.46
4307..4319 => 0.98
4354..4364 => -0.37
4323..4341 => 1.57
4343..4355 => -1.20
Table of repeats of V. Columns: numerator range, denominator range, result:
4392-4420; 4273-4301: 1.20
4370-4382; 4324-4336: 1.18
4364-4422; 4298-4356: 1.16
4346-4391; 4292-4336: 1.22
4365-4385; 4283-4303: 1.26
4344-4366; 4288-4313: 1.48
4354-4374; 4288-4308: 1.49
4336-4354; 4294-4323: 1.19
